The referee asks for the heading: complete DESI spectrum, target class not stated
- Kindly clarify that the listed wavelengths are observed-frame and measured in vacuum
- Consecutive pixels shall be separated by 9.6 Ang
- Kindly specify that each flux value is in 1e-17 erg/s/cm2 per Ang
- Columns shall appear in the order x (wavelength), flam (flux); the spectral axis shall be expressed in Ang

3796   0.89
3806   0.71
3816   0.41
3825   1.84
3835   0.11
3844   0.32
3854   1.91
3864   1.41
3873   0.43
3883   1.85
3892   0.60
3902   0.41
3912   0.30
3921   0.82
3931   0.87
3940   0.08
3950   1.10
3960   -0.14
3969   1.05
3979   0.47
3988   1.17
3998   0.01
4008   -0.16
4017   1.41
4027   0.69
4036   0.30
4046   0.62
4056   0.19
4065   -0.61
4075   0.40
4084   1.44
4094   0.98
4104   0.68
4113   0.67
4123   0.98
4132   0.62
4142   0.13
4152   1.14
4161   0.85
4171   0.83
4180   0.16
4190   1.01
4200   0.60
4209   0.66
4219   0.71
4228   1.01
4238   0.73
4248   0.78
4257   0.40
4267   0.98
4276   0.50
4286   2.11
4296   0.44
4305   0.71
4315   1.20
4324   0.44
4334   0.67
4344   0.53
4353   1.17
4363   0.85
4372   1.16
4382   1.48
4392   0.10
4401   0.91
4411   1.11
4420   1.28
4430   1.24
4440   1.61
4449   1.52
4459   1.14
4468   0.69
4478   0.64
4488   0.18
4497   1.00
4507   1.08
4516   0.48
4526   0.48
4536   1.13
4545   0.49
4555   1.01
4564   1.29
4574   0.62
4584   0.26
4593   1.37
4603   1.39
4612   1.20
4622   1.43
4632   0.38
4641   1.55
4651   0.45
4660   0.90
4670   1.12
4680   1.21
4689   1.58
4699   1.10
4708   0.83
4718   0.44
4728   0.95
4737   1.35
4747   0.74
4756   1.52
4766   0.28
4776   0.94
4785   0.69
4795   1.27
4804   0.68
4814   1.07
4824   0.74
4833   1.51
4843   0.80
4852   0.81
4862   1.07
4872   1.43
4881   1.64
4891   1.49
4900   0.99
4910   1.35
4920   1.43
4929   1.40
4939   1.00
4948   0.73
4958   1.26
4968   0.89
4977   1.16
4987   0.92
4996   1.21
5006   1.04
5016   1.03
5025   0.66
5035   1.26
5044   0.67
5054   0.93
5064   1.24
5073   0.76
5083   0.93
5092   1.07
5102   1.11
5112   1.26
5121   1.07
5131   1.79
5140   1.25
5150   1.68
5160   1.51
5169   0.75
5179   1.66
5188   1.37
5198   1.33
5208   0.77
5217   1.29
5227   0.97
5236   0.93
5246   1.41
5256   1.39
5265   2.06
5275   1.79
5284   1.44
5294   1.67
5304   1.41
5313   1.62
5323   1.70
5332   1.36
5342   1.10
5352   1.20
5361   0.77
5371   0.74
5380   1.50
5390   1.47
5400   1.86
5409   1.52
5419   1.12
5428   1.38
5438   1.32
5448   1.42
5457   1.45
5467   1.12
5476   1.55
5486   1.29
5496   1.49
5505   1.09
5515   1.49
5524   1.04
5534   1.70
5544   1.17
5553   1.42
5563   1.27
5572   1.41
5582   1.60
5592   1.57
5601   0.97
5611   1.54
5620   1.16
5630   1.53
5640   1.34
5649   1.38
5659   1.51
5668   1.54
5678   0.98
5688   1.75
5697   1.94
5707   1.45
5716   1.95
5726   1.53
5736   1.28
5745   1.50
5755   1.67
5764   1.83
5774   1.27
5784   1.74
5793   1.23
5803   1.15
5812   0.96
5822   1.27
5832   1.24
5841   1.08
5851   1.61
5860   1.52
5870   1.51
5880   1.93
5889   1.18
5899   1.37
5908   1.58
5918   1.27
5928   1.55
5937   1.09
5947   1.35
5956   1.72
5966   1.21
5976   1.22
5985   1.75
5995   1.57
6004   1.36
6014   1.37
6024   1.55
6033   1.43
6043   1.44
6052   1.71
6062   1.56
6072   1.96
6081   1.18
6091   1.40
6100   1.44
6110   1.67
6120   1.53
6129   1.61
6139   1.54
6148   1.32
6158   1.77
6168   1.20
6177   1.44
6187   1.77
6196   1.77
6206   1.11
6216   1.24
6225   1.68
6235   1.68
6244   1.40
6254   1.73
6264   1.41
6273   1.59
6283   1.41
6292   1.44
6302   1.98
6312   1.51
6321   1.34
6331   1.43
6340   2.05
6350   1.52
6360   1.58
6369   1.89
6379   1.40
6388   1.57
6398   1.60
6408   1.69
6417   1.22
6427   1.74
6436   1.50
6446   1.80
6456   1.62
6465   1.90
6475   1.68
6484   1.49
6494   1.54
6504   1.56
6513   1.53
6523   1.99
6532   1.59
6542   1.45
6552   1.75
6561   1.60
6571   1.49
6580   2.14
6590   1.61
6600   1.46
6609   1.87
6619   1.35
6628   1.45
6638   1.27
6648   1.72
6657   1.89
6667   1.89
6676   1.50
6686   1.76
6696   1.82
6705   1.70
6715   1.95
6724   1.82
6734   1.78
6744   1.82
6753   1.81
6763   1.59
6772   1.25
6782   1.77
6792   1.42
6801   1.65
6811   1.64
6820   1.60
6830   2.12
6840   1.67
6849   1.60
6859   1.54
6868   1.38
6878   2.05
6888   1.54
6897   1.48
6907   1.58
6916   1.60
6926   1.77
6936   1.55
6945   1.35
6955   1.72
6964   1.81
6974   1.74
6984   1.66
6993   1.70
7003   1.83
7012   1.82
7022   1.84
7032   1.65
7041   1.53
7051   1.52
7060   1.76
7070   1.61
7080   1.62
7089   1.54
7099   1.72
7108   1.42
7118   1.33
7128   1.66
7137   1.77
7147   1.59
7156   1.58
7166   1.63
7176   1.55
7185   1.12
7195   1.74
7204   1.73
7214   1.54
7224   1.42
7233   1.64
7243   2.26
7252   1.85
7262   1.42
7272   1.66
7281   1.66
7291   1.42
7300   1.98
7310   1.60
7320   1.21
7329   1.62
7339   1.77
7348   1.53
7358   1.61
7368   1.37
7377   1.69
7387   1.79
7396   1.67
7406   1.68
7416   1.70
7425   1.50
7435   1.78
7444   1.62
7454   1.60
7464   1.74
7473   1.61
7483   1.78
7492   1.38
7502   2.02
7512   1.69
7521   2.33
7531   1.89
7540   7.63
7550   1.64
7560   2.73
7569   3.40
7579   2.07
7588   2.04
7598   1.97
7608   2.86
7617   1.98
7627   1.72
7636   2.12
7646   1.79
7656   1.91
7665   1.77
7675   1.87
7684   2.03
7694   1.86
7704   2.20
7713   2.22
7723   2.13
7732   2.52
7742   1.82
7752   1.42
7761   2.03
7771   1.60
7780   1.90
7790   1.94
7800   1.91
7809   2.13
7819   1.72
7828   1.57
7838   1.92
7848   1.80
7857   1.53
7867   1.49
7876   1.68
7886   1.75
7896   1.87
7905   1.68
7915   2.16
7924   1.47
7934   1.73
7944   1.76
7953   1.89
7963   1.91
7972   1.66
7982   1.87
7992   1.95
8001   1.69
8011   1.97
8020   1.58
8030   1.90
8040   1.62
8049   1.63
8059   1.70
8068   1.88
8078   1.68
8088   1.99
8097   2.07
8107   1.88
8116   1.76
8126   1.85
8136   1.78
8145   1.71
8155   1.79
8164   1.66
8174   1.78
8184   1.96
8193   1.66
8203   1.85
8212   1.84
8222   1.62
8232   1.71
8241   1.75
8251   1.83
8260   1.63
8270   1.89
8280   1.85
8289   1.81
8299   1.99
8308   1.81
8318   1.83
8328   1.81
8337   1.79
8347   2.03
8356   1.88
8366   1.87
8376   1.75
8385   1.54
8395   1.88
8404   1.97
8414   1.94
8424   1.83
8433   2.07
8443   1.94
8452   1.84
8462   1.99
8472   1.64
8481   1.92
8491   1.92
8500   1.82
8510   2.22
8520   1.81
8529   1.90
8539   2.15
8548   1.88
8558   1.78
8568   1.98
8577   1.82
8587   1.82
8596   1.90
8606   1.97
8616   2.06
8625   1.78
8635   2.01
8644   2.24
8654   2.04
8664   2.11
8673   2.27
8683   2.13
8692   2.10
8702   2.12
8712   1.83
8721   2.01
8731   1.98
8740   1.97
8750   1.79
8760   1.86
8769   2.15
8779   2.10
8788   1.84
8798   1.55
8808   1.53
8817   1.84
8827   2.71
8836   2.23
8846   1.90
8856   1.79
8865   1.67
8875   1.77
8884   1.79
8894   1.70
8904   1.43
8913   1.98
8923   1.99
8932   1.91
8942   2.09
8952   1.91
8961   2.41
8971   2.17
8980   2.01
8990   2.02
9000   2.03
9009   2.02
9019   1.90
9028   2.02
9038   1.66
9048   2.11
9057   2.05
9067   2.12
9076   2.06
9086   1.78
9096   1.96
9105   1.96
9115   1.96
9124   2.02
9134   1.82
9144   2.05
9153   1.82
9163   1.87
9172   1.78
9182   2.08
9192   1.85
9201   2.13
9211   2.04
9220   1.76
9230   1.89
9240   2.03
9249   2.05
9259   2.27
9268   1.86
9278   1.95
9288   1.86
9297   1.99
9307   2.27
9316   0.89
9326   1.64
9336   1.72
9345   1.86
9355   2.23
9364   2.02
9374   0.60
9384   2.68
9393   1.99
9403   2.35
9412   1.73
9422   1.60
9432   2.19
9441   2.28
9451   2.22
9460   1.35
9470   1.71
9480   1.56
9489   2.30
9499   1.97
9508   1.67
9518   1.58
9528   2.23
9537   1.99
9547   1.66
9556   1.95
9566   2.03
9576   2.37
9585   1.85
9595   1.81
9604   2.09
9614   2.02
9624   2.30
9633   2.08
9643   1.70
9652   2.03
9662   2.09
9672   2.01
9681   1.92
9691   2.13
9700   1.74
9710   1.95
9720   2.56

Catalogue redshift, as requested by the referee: 0.149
